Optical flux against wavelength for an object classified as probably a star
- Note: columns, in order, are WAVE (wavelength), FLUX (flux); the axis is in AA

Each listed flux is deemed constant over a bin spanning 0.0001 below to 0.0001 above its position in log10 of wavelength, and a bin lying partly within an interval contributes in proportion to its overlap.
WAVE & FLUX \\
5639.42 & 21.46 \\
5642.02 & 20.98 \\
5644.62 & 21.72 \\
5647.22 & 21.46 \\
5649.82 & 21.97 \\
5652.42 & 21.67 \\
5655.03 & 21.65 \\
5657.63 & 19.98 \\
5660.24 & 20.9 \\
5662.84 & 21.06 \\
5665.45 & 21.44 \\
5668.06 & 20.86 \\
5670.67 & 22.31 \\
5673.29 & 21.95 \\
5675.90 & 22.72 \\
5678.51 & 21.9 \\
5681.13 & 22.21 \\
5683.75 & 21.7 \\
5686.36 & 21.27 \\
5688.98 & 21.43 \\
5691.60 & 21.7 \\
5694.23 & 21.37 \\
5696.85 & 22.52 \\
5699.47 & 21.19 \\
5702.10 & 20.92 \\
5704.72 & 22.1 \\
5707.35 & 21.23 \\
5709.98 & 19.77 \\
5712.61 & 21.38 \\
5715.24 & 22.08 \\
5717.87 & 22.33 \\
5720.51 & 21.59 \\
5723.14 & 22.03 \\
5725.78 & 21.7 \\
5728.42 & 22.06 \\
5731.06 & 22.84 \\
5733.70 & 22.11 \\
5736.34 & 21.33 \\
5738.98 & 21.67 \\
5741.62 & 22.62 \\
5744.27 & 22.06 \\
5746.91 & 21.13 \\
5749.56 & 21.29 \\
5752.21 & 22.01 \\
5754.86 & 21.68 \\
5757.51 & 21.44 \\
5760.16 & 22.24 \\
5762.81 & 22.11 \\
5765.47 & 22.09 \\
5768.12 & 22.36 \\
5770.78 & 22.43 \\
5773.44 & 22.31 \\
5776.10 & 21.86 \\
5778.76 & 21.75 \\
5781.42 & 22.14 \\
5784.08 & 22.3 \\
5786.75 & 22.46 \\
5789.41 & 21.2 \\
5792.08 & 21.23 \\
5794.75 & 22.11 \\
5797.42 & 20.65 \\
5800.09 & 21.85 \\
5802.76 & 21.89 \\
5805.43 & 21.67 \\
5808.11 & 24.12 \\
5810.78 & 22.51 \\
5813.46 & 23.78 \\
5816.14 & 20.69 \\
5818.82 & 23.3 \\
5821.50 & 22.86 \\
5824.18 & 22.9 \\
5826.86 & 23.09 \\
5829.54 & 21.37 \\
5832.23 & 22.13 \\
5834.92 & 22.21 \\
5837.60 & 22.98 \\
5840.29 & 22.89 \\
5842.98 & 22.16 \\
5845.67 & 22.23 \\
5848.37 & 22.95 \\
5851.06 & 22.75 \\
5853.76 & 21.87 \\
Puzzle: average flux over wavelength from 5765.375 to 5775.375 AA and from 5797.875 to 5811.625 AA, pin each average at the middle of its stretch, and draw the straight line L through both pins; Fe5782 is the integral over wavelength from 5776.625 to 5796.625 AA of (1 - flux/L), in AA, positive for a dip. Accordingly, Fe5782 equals 0.4 AA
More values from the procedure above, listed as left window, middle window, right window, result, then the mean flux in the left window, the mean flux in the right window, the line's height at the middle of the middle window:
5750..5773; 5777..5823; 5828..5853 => 0.1 AA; 22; 22.4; 22.2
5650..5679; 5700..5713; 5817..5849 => 0.4 AA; 21.5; 22.6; 21.8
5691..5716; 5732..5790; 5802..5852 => 0.0 AA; 21.4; 22.6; 21.9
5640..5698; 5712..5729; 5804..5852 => 0.0 AA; 21.6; 22.6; 21.9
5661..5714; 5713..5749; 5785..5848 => -0.2 AA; 21.5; 22.3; 21.8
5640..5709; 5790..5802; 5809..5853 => 0.5 AA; 21.5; 22.6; 22.3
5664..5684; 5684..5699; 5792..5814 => 0.2 AA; 21.9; 22.2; 21.9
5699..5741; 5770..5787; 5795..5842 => 0.0 AA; 21.7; 22.4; 22.1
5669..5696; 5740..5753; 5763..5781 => 0.1 AA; 21.8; 22.1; 22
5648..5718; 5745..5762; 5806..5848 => 0.3 AA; 21.5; 22.6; 22.1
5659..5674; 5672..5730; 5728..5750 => -0.1 AA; 21.4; 21.9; 21.6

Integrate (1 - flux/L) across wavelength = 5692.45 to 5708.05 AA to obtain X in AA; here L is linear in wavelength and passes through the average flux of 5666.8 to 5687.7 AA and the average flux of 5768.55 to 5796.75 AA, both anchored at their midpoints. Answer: 0.2 AA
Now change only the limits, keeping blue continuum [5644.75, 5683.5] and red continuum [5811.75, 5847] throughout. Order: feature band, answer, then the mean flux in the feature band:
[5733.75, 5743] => 0.0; 21.9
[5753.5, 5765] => 0.1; 21.9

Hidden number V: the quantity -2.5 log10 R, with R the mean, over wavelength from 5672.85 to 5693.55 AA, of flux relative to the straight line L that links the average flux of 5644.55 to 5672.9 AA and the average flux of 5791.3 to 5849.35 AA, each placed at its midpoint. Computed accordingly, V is -0.02 mag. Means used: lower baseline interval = 21.4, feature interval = 21.8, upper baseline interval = 22.4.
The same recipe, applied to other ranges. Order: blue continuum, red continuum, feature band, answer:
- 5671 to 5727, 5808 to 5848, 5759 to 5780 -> 0.00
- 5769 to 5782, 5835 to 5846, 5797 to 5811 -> 0.01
